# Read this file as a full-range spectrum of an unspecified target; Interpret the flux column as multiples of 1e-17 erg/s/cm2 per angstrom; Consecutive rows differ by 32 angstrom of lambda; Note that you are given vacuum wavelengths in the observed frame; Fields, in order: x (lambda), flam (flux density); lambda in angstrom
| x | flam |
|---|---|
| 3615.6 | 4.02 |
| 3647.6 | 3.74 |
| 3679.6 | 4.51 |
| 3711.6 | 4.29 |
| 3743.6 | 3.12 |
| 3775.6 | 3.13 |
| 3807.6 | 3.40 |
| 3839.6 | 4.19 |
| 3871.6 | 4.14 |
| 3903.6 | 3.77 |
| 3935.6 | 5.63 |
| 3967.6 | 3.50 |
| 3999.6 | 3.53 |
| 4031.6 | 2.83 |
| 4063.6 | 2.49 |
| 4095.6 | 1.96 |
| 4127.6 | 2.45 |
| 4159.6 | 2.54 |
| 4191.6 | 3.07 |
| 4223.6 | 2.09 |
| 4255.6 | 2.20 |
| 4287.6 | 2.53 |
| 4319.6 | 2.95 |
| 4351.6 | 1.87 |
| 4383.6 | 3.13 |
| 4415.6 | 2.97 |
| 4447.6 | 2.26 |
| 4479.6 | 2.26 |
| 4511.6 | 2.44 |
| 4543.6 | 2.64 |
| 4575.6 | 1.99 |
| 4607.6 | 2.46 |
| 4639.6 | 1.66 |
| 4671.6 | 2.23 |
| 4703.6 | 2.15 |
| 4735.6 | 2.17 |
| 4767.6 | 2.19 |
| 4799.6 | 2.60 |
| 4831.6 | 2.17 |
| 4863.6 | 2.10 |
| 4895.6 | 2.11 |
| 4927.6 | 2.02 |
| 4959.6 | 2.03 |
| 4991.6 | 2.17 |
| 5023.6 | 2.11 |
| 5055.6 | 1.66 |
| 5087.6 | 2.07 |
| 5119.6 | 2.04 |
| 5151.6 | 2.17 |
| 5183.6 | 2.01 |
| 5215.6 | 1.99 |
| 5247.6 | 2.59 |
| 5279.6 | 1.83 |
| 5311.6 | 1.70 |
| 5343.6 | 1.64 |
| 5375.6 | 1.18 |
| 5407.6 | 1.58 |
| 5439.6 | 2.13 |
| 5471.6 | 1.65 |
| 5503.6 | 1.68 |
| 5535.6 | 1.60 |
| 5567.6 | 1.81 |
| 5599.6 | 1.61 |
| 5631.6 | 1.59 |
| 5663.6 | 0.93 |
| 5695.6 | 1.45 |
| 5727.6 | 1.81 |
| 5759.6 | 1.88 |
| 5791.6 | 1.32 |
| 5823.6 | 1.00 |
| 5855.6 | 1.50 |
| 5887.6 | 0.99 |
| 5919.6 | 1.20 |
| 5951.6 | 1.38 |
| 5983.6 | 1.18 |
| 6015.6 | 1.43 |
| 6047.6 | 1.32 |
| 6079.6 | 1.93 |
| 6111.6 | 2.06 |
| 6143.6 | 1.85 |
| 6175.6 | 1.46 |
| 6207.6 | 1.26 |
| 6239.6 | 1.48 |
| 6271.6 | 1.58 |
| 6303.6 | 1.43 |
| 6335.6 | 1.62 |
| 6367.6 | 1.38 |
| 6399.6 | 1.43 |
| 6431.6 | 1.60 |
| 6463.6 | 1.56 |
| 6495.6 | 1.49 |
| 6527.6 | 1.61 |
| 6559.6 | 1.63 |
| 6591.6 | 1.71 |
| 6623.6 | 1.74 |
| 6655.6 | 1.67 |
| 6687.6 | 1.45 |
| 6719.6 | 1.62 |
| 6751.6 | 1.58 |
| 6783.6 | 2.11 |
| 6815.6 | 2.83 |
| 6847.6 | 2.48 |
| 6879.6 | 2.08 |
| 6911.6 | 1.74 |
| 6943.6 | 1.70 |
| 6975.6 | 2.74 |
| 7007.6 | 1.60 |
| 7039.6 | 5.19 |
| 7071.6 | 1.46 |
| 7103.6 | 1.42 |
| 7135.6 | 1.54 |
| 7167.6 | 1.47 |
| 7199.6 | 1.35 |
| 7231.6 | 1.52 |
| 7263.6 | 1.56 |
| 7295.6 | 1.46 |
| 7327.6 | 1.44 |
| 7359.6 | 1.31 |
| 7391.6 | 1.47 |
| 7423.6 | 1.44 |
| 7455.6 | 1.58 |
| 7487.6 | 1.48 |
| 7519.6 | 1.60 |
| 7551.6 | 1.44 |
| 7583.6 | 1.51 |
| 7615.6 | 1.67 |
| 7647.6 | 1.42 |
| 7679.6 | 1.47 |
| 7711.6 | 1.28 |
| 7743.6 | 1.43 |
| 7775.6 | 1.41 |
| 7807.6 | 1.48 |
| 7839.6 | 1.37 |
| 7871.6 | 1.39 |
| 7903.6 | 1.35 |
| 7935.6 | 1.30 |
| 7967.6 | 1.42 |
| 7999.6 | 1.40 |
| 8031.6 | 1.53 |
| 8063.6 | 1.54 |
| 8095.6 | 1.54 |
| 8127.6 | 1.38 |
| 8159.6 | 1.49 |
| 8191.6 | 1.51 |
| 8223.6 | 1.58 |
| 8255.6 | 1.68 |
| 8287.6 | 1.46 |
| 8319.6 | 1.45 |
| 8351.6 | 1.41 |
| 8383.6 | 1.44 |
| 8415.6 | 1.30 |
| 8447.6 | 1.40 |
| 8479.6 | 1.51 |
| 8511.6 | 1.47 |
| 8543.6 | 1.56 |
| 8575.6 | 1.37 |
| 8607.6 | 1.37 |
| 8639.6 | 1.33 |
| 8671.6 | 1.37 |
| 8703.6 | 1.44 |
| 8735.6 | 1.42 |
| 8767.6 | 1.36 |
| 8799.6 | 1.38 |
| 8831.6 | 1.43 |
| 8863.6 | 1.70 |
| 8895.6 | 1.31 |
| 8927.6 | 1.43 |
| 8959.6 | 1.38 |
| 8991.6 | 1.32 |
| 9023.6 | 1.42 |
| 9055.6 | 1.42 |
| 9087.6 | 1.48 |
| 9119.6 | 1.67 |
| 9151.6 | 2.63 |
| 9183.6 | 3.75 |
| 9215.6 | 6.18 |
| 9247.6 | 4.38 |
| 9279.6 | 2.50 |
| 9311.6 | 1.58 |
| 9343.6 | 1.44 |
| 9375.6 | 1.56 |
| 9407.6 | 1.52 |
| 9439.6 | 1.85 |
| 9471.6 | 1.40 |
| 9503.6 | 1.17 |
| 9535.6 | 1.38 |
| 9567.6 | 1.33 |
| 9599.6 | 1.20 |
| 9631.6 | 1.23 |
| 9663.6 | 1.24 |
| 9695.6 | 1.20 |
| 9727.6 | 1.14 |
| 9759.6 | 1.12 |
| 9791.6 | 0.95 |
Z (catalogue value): 0.404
